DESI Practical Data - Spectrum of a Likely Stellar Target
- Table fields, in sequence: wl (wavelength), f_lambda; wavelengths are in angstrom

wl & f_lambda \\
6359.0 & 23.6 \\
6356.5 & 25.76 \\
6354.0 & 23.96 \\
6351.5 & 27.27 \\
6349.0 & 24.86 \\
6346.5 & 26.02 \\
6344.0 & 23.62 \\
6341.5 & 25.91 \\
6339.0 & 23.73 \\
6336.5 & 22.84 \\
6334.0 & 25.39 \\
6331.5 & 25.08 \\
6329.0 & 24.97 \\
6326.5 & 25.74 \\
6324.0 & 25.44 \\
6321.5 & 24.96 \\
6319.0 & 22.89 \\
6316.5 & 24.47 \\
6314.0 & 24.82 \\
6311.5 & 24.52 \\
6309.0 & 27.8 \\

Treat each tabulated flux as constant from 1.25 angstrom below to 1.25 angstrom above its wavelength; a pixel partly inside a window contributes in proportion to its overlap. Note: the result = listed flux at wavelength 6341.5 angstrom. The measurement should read 25.91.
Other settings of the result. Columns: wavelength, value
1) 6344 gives 23.62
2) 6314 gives 24.82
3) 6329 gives 24.97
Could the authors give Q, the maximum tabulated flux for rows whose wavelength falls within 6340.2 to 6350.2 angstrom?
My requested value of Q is 26.02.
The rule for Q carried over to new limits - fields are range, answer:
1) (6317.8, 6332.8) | 25.74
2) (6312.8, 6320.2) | 24.82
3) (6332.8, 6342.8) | 25.91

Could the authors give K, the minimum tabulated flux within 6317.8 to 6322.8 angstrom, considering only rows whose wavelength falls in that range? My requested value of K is 22.89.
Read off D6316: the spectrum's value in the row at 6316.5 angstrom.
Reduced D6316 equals 24.47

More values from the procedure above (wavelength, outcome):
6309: 27.8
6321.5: 24.96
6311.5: 24.52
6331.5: 25.08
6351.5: 27.27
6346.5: 26.02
